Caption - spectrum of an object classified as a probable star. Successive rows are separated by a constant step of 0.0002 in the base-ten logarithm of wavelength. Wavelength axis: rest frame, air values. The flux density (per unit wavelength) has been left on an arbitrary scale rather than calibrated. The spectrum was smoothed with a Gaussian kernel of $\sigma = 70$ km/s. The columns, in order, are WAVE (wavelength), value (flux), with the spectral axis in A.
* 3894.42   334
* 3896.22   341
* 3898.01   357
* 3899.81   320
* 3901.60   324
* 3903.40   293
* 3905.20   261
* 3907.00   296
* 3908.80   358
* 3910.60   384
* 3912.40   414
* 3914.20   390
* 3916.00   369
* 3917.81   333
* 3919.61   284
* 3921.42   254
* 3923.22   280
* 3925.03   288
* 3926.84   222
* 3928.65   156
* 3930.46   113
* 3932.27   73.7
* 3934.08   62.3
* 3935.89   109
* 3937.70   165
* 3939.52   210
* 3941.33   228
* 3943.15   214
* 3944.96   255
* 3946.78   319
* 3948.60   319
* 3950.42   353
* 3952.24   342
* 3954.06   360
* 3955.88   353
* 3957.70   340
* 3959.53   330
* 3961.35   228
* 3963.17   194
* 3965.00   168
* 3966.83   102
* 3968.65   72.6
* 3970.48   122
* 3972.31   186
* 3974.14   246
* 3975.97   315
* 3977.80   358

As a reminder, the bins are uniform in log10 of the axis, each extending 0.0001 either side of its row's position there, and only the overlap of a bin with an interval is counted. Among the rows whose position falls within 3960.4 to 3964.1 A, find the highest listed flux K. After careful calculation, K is 228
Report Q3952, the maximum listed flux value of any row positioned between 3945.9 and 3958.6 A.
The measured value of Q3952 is 360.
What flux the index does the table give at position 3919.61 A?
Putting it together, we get 284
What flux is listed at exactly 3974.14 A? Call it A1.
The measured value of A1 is 246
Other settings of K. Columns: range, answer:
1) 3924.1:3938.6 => 288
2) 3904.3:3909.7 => 358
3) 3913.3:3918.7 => 390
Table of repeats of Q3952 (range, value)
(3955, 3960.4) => 353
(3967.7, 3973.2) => 186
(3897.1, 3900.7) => 357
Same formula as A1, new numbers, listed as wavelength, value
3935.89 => 109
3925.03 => 288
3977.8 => 358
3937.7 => 165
